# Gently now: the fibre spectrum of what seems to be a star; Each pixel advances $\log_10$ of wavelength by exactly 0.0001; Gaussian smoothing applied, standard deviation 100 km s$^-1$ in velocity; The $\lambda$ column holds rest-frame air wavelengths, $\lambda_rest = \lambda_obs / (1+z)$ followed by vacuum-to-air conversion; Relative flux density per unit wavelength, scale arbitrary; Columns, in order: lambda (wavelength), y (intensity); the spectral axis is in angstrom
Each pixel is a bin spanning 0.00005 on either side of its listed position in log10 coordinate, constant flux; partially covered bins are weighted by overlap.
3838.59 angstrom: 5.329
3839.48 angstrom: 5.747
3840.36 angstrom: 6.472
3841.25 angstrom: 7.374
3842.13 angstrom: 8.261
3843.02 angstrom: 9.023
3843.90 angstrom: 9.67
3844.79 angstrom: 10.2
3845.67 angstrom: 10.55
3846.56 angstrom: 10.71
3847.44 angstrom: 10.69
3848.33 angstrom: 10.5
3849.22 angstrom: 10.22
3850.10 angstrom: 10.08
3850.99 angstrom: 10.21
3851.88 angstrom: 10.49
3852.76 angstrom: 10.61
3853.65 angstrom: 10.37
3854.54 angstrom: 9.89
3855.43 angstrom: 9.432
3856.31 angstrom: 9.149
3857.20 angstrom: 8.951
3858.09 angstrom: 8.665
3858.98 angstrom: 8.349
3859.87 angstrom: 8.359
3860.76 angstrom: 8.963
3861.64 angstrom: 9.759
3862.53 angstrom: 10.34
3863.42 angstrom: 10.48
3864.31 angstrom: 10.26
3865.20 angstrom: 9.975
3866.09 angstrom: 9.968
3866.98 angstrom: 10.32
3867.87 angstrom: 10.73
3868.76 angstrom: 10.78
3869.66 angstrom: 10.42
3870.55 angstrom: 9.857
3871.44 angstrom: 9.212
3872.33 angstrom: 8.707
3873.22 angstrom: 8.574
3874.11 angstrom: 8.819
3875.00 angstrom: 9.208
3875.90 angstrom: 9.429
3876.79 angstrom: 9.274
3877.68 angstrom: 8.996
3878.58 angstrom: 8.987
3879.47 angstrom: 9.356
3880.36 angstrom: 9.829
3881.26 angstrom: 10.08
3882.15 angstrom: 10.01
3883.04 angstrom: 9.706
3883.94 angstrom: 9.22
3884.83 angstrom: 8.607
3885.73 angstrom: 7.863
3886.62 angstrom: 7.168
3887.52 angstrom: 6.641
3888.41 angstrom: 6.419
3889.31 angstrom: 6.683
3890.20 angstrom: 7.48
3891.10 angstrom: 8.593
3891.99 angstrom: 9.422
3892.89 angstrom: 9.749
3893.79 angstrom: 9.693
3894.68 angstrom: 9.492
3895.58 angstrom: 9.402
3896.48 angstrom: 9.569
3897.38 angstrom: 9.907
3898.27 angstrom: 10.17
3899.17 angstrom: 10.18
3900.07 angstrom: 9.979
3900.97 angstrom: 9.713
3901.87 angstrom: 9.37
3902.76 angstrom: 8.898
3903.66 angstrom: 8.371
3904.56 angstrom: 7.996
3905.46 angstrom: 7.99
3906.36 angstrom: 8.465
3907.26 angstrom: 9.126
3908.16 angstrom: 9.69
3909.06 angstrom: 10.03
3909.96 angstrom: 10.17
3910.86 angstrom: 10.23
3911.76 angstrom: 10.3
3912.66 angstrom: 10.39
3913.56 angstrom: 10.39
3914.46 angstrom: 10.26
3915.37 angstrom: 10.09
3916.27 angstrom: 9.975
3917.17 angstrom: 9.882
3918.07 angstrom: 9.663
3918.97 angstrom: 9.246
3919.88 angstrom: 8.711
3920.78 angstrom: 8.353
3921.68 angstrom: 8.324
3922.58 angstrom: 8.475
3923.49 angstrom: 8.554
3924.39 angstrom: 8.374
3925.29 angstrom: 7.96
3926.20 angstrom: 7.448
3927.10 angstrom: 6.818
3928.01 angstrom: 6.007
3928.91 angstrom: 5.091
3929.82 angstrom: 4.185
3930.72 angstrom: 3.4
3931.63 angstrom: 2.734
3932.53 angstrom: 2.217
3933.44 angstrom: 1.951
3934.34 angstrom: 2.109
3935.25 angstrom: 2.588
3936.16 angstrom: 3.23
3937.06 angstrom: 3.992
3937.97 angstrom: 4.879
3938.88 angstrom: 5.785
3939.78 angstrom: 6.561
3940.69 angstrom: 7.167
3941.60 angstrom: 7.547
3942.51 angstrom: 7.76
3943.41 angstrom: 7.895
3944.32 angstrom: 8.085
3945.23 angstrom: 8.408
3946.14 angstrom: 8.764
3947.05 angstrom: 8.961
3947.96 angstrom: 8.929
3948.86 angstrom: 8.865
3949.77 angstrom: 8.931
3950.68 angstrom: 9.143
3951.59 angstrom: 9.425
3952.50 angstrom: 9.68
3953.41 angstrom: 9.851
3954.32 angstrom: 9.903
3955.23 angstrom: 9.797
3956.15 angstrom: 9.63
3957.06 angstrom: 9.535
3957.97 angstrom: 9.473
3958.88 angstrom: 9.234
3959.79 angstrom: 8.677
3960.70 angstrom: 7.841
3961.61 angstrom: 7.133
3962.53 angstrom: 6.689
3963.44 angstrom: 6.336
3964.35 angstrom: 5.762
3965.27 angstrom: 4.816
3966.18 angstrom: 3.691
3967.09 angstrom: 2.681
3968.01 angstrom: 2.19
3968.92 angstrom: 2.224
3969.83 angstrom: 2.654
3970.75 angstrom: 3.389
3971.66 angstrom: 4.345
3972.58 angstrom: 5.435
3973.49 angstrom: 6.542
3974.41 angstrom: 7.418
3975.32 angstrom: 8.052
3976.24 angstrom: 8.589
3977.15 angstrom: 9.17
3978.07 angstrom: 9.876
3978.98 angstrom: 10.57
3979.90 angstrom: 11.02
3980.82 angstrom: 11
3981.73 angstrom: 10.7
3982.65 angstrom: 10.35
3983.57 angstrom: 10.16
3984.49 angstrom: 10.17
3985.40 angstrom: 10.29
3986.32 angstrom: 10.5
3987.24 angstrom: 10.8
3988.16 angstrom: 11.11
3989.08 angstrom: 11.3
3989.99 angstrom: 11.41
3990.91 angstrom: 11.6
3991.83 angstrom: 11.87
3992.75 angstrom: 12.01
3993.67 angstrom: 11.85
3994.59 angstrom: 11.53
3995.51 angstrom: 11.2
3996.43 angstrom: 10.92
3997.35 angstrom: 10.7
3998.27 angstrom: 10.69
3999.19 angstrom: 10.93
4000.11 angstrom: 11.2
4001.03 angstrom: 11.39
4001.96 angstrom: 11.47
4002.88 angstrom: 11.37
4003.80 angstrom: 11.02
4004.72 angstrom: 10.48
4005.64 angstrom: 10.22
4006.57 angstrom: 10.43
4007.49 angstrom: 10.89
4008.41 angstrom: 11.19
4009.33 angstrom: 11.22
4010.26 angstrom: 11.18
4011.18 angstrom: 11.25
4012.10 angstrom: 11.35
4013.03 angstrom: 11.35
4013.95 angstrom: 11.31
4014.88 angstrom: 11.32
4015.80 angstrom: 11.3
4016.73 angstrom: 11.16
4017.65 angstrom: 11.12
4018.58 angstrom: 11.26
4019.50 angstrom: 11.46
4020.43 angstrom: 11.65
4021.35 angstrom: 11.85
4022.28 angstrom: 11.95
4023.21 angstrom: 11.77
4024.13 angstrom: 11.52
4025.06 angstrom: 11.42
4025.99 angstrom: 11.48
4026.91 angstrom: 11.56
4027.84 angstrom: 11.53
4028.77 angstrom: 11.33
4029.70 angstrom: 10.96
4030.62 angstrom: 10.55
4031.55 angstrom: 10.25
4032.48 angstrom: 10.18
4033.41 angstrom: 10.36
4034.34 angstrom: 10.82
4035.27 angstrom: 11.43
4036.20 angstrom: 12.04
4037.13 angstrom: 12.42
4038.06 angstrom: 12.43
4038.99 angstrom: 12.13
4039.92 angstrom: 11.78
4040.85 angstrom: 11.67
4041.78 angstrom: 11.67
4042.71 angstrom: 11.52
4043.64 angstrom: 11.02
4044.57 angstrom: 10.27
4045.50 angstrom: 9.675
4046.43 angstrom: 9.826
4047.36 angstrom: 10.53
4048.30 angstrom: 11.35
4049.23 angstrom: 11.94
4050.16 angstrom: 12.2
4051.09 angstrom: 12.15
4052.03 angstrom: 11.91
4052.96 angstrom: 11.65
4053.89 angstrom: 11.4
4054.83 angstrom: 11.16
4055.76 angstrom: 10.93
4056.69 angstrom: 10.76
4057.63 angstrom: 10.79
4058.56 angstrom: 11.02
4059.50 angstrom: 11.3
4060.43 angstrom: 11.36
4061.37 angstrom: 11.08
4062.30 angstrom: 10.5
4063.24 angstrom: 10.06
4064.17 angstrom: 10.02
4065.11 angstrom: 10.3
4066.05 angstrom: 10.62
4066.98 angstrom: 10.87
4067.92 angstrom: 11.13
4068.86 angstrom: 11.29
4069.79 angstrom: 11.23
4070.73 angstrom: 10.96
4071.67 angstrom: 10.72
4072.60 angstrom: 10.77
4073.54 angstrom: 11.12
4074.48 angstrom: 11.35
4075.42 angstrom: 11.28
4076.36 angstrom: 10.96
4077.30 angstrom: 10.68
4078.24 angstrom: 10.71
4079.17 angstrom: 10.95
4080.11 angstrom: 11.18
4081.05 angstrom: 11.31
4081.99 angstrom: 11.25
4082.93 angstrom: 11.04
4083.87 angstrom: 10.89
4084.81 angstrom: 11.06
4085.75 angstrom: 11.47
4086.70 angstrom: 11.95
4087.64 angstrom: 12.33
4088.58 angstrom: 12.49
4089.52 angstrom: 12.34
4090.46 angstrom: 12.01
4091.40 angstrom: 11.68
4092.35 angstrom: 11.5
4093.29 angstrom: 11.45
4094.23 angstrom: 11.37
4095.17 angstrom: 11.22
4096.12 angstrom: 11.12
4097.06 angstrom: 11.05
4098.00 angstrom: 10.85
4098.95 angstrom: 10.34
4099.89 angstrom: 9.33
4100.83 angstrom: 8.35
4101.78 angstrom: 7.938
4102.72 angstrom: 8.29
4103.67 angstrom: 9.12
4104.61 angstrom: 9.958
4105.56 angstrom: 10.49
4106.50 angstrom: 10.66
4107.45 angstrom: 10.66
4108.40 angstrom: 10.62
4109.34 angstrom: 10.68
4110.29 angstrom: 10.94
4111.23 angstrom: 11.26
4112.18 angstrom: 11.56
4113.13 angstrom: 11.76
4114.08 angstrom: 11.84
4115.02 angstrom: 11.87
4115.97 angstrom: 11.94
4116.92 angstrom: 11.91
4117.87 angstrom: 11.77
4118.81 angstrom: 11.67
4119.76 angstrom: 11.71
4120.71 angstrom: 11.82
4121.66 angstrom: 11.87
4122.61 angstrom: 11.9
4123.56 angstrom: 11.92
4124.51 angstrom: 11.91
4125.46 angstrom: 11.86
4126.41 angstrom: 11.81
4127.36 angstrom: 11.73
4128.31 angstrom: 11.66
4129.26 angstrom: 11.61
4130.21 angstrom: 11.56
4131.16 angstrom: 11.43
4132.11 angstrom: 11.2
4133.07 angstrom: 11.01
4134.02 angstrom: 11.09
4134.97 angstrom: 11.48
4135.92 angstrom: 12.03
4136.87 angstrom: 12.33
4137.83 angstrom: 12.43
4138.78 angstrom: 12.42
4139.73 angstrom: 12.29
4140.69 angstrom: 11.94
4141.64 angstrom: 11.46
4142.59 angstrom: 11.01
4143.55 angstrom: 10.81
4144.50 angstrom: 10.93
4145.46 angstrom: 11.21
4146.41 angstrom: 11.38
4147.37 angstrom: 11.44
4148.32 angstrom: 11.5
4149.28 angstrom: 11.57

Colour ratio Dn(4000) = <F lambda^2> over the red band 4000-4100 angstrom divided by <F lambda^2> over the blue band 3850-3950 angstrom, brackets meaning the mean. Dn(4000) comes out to 1.43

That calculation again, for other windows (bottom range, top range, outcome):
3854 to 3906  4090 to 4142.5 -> 1.38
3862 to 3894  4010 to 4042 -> 1.34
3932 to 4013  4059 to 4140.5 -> 1.39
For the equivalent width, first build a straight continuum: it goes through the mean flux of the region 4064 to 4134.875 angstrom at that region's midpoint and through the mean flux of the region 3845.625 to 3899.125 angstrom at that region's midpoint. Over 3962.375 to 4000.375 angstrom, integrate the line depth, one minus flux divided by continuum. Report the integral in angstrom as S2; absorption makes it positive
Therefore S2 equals 5.9 angstrom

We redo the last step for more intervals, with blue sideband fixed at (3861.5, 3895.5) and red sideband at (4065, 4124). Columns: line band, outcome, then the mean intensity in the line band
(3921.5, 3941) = 8.8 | 5.3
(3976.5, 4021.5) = -3.4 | 11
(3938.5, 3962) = 3.0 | 8.59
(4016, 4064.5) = -2.9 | 11.2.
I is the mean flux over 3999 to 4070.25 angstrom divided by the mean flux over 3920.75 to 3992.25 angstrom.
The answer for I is 1.49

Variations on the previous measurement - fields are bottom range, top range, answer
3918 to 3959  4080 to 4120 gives 1.53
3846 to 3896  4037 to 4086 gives 1.19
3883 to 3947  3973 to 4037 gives 1.38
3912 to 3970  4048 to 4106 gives 1.53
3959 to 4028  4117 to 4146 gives 1.21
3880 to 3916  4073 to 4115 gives 1.19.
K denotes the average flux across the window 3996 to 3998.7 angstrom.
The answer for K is 10.8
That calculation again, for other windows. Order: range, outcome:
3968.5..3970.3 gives 2.44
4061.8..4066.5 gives 10.3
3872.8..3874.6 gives 8.73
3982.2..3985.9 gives 10.2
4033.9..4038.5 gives 11.8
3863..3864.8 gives 10.4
